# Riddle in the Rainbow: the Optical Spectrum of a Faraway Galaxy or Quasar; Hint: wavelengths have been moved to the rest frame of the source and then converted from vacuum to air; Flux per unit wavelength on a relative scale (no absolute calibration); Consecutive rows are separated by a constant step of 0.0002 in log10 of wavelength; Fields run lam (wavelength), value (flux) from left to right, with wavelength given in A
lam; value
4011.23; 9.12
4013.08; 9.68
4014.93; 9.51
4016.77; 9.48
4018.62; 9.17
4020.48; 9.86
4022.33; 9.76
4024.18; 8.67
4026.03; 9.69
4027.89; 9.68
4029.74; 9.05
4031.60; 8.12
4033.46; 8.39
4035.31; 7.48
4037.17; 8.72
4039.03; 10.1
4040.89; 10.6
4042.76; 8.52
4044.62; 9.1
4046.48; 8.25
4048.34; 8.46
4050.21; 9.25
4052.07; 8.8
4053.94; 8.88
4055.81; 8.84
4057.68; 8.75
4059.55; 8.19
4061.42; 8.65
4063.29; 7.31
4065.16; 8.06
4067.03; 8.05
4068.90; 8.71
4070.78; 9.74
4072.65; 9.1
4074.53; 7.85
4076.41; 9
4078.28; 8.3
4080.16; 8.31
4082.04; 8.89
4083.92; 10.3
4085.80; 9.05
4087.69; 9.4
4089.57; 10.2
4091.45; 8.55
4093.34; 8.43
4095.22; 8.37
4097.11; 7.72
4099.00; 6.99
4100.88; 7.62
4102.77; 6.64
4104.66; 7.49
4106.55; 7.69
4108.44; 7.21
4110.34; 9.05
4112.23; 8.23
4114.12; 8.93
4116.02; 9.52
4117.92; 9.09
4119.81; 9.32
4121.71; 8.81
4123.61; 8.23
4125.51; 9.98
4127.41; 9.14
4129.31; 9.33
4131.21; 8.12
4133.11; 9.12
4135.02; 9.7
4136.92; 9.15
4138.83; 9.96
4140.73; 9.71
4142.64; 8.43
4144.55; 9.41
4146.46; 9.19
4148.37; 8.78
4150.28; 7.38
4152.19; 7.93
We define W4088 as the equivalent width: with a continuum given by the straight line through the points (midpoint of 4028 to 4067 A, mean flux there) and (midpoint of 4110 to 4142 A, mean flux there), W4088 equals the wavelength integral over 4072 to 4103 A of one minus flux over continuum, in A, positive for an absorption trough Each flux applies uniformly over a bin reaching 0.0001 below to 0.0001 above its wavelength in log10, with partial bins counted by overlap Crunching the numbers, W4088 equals 1.3 A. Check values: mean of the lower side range 8.68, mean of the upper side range 9.14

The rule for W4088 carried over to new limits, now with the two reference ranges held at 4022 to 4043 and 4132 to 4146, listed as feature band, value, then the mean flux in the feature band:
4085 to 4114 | 3.3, 8.19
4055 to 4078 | 1.6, 8.51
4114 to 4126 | 0.2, 9.1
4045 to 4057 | 0.5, 8.76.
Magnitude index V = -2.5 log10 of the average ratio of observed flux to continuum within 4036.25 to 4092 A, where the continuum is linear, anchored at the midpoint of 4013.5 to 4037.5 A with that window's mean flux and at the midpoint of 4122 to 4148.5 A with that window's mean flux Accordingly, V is 0.028 mag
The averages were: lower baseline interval 9.07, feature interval 8.87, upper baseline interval 9.16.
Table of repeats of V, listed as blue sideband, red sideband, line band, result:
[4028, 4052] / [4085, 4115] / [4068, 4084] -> -0.05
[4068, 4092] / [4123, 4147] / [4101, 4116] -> 0.15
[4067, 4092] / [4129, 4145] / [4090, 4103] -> 0.15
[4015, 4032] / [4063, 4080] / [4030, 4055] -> 0.02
